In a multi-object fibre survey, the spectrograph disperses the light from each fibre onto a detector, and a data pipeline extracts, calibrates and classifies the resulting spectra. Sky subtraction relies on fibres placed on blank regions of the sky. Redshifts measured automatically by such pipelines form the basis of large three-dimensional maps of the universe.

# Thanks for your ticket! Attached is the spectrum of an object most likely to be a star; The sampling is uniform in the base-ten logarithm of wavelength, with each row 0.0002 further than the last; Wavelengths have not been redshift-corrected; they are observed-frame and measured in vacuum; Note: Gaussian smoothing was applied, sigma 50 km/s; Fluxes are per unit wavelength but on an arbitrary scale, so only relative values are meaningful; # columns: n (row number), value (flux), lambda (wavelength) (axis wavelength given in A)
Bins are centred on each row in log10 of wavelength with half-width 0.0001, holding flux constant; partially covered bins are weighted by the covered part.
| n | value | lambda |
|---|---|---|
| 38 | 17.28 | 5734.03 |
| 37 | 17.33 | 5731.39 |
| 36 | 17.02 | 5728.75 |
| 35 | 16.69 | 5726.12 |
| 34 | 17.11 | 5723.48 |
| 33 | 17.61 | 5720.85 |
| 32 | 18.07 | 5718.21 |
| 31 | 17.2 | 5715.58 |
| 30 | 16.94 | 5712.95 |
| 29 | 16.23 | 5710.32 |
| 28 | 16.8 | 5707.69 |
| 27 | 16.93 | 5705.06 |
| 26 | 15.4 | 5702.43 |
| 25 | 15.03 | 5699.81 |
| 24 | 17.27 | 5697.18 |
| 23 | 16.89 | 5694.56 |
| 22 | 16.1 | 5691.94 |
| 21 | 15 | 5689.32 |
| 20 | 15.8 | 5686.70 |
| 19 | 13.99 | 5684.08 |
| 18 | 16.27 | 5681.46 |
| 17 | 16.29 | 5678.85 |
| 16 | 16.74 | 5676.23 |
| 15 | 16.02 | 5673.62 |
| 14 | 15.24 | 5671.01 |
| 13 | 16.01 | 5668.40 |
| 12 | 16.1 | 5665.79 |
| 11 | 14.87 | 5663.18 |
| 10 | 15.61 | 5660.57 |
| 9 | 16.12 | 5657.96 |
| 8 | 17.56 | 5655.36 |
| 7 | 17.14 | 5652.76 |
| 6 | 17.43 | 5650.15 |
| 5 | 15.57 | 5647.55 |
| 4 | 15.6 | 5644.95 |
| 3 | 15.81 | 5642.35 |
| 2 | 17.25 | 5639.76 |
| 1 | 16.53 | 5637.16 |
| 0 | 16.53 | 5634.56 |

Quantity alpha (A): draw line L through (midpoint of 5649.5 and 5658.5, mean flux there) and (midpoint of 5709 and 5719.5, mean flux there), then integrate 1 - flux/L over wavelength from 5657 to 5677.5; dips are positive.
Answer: 1.54 A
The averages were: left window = 17.1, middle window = 15.8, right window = 17.1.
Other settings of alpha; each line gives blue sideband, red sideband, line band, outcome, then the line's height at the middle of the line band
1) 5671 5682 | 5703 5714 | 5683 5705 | 0.89 A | 16.4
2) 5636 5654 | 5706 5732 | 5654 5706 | 2.51 A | 16.8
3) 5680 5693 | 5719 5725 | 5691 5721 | -0.32 A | 16.5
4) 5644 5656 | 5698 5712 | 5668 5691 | 0.94 A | 16.4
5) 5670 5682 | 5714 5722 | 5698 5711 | 0.77 A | 17.1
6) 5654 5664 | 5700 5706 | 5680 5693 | 0.45 A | 16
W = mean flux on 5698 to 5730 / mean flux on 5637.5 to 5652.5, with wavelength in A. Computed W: 1.02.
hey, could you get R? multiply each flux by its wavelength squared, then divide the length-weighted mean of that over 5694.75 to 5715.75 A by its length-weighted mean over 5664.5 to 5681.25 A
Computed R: 1.03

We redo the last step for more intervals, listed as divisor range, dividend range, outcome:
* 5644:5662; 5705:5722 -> 1.06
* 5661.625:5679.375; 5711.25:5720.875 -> 1.11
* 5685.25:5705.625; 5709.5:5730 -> 1.08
